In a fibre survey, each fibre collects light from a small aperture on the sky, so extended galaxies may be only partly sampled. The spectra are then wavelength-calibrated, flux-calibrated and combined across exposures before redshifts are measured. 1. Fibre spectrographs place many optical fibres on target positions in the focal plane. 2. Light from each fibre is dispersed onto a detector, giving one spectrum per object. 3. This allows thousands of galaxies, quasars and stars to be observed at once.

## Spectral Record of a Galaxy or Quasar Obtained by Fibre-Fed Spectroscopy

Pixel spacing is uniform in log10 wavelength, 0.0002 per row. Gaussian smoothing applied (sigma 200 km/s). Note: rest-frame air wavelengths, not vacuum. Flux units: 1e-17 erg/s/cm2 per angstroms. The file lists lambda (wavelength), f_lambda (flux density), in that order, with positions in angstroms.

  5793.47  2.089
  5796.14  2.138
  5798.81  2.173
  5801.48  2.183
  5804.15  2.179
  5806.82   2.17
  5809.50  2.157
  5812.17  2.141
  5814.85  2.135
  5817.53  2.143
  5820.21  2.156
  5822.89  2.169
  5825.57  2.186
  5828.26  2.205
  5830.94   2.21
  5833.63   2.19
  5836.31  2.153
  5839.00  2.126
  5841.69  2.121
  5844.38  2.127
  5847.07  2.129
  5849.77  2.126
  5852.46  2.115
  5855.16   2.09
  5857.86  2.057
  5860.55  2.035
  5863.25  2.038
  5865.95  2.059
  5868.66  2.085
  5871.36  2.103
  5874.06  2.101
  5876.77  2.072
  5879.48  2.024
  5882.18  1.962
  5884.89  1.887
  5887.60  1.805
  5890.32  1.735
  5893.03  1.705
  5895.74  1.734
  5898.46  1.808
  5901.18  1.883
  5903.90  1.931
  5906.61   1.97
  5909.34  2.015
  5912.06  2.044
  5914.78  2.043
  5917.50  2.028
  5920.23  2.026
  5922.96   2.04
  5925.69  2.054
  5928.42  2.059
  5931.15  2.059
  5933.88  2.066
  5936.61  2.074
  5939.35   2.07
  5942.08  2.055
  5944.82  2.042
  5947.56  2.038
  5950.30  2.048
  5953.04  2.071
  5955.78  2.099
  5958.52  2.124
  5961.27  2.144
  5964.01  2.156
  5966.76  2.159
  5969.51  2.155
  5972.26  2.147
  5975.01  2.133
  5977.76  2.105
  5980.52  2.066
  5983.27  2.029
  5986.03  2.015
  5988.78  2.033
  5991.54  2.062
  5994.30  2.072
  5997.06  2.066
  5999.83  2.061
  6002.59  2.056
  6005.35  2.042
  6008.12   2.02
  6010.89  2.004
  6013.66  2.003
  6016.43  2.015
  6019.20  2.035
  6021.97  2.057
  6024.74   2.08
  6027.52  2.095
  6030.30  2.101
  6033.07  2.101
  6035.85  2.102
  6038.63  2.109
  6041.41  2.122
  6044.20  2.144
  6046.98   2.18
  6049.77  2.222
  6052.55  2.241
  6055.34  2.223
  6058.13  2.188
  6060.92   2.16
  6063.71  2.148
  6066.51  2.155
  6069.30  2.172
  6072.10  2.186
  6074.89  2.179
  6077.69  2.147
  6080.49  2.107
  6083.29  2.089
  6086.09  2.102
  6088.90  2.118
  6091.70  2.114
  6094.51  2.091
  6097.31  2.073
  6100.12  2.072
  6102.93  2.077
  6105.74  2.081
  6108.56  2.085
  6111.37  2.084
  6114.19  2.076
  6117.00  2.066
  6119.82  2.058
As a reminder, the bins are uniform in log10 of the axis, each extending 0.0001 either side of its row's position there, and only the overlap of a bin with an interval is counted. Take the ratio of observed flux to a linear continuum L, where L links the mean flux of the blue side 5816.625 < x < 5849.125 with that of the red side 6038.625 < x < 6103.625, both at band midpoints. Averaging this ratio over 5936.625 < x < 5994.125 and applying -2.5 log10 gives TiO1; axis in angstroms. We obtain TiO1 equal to 0.03 mag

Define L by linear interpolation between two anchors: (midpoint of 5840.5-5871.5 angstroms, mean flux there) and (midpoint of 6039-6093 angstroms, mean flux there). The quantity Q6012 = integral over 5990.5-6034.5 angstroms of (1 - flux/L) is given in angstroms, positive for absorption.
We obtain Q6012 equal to 1.8 angstroms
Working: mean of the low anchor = 2.09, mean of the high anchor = 2.16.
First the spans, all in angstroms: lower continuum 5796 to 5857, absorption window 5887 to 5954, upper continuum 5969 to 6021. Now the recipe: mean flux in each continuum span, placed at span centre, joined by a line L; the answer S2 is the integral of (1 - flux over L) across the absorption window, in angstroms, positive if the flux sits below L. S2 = 3.86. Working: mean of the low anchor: 2.15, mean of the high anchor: 2.06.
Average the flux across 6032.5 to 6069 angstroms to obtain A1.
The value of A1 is 2.16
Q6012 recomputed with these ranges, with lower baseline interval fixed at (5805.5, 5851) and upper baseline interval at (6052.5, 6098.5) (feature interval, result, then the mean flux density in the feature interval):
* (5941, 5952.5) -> 0.5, 2.05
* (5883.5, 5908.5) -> 3.7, 1.83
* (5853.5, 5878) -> 0.9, 2.07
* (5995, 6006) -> 0.5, 2.06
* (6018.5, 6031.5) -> 0.4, 2.07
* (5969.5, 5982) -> 0.2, 2.12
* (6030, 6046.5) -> 0.2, 2.12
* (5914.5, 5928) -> 0.7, 2.04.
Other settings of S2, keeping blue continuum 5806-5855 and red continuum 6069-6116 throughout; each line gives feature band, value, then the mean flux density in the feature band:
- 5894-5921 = 2.46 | 1.94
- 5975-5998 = 0.70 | 2.06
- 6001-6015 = 0.63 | 2.03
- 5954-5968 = -0.03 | 2.13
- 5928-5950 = 0.78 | 2.06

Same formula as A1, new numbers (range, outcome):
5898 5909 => 1.92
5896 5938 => 2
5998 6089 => 2.11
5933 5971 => 2.09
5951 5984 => 2.12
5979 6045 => 2.06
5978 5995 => 2.05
